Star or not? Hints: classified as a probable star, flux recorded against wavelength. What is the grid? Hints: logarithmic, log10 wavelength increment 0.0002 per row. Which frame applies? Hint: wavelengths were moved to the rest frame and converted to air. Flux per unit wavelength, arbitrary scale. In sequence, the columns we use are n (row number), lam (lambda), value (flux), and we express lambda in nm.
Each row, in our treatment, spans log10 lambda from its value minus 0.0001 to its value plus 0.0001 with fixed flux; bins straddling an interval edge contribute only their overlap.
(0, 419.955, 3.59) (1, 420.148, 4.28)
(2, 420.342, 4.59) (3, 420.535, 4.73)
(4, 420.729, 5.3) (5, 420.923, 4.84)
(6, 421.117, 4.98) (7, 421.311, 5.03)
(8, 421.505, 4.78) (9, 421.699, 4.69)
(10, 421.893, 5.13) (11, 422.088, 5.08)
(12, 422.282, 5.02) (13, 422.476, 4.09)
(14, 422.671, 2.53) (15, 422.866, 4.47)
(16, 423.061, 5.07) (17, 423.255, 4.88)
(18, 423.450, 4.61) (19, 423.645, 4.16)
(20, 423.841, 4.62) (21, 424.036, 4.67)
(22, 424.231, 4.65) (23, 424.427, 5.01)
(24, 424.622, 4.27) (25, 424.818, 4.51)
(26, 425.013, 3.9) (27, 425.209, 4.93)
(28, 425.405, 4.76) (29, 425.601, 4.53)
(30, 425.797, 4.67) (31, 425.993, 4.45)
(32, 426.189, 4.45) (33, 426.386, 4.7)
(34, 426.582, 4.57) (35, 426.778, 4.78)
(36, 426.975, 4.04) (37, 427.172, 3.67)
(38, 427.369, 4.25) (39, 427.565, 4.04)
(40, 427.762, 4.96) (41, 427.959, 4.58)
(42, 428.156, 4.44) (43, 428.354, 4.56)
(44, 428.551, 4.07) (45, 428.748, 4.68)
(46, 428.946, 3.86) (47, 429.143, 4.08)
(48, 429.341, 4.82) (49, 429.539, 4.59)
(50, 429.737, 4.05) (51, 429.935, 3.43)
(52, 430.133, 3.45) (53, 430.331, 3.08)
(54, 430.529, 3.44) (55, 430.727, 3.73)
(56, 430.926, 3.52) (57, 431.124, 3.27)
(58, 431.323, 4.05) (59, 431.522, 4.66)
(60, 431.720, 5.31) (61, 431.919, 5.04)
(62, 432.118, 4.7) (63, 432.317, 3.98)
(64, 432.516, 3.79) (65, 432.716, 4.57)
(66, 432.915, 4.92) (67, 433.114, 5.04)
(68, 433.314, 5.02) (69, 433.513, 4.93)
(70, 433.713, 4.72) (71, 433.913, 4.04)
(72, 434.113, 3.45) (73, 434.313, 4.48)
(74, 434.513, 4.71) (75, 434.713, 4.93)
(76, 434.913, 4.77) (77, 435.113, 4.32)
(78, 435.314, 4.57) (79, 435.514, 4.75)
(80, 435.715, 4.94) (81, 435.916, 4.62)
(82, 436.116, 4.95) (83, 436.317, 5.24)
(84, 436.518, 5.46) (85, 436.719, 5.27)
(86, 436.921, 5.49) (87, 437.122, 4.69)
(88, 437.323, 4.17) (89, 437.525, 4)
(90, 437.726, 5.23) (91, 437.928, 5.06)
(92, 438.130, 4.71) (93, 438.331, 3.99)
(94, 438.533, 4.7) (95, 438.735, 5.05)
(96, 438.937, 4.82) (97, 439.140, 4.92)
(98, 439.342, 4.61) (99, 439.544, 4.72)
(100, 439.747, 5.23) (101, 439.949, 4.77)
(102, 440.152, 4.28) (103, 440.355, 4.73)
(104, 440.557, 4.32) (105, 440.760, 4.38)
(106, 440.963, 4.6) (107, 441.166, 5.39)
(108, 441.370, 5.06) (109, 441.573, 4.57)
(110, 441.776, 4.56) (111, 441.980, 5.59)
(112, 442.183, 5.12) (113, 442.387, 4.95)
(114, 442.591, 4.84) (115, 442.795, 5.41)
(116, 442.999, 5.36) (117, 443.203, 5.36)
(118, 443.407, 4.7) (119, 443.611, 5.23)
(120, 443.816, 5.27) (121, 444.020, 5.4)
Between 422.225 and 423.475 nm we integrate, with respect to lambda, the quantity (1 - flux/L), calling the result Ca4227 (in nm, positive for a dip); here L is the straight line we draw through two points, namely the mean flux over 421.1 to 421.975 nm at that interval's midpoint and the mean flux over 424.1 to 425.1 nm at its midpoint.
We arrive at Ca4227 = 0.10 nm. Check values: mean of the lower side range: 4.92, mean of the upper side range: 4.48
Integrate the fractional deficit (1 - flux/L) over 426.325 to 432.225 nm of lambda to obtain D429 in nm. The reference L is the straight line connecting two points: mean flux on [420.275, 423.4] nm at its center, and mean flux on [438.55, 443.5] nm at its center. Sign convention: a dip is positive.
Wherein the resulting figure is 0.695 nm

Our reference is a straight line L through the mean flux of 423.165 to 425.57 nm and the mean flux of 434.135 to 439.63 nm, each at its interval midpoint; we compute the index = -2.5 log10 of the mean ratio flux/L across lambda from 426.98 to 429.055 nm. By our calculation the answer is 0.08 mag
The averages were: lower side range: 4.58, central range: 4.3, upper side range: 4.77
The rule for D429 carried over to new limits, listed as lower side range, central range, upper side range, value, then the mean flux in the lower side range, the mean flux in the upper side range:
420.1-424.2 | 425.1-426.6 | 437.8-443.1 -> 0.018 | 4.65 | 4.84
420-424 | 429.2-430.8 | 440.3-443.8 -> 0.313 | 4.63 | 4.96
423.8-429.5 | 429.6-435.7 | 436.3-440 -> 0.474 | 4.47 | 4.84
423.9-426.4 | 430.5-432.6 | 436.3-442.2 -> 0.234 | 4.57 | 4.81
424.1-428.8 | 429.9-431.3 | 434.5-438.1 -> 0.357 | 4.48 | 4.84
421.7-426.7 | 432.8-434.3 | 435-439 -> 0.048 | 4.55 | 4.8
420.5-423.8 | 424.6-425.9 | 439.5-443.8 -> 0.051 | 4.67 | 4.92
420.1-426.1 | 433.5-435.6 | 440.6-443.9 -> 0.155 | 4.62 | 5.01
